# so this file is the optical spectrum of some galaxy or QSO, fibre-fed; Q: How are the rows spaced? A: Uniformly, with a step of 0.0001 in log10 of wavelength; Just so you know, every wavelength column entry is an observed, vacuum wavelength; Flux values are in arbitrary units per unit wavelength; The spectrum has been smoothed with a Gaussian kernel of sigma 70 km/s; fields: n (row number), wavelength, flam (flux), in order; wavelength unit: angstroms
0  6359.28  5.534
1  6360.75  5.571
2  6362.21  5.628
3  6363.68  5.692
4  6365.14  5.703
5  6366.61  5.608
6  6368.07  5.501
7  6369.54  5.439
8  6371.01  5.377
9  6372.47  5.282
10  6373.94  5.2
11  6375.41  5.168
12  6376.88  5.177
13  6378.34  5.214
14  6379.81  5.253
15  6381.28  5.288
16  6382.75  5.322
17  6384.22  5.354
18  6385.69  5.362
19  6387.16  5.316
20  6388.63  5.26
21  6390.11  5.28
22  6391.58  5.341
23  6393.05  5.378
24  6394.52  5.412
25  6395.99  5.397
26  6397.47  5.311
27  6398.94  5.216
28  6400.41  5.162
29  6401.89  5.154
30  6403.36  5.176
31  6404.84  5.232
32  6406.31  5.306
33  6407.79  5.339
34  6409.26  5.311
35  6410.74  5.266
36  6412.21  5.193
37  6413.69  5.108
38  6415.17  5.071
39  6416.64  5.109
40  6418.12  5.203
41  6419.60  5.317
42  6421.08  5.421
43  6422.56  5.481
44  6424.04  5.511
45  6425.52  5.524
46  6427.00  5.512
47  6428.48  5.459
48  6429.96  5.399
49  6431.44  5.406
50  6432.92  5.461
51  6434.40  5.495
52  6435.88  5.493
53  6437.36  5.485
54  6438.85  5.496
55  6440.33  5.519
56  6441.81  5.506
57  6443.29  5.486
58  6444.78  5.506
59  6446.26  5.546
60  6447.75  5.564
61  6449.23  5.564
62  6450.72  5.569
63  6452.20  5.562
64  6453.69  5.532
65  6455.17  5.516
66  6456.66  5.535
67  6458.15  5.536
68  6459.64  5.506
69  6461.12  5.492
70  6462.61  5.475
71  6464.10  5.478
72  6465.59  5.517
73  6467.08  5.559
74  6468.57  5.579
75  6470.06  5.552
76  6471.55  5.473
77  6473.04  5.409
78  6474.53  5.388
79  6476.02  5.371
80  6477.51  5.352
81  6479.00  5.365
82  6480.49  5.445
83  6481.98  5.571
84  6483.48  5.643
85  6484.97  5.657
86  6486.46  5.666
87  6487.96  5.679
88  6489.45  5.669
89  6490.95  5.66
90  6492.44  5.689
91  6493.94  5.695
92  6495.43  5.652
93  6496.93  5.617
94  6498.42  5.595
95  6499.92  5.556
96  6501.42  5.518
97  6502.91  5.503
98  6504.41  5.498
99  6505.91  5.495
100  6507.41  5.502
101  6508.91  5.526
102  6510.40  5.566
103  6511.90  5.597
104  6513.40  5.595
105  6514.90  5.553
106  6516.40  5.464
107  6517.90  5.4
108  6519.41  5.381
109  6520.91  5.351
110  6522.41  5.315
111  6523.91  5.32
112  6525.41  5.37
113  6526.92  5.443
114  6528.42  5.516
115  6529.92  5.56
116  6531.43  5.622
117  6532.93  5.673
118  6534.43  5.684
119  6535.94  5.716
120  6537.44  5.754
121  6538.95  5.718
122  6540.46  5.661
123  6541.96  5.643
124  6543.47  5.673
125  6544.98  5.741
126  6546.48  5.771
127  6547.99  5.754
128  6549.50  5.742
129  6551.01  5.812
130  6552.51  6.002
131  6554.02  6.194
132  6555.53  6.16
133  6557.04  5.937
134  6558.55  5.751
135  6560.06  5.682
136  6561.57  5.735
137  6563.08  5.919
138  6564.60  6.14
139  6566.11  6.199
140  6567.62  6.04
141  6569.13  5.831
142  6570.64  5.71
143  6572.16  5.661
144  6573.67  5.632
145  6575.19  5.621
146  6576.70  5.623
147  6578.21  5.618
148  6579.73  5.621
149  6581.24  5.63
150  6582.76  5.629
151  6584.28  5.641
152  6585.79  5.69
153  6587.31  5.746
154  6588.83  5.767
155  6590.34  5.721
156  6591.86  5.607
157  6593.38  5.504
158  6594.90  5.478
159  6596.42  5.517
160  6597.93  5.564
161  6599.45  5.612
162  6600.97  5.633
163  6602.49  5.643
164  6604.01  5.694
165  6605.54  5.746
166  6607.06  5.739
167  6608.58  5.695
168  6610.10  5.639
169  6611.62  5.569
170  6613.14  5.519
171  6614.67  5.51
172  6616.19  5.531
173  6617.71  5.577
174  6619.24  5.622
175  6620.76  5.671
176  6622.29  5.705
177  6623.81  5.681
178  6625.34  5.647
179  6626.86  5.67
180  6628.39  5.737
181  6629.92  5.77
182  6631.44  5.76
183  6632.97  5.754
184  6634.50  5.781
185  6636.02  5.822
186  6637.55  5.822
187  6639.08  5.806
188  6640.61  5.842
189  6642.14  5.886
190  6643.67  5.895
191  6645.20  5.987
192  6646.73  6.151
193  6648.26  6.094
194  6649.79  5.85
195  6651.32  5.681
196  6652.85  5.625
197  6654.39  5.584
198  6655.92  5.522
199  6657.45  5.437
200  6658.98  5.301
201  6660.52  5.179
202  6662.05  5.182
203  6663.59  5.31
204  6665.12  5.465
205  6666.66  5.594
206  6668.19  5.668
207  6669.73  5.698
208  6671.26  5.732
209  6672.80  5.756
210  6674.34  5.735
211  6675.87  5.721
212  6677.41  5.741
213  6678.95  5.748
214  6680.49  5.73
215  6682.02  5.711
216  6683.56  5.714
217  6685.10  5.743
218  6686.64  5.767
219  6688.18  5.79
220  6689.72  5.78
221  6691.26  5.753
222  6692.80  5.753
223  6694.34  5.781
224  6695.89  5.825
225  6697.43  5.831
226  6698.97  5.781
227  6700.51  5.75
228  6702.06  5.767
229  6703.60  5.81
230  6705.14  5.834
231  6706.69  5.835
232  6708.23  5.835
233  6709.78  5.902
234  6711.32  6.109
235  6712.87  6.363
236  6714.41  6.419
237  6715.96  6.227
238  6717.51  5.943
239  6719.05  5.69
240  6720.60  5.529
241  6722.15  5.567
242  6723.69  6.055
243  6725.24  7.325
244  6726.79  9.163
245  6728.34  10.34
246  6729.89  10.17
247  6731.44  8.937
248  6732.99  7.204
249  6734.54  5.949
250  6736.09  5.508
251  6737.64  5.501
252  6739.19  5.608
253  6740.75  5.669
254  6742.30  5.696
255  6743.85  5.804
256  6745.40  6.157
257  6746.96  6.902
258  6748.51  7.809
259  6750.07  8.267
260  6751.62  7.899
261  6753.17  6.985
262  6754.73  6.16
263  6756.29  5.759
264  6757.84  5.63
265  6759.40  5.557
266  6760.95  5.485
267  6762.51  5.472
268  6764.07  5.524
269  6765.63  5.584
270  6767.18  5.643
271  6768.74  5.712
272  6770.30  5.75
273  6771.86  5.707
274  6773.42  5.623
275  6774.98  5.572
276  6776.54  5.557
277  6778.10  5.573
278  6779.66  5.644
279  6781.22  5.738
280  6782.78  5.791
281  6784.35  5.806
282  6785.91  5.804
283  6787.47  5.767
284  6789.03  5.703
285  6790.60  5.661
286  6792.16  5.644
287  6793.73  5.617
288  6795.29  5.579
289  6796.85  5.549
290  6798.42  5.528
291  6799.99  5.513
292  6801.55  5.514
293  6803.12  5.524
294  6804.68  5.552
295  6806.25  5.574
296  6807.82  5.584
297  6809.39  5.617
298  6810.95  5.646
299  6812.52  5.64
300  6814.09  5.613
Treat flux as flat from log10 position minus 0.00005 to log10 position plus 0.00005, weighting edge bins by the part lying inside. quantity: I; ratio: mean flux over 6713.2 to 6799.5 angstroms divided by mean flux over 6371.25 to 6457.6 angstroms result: 1.16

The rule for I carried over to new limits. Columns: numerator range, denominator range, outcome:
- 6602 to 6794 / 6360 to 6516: 1.09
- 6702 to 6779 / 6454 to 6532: 1.15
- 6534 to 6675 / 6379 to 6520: 1.05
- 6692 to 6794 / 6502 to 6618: 1.09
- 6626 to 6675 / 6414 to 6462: 1.04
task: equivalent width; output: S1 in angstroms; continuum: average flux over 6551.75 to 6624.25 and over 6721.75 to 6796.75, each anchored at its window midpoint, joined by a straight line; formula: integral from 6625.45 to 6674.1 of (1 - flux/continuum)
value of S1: 1.9 angstroms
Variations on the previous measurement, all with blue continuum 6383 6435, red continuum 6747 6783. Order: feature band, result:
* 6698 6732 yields -4.0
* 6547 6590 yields -1.2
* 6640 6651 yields -0.3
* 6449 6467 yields -0.3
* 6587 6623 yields 0.6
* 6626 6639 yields 0.0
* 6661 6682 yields 0.8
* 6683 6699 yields 0.3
